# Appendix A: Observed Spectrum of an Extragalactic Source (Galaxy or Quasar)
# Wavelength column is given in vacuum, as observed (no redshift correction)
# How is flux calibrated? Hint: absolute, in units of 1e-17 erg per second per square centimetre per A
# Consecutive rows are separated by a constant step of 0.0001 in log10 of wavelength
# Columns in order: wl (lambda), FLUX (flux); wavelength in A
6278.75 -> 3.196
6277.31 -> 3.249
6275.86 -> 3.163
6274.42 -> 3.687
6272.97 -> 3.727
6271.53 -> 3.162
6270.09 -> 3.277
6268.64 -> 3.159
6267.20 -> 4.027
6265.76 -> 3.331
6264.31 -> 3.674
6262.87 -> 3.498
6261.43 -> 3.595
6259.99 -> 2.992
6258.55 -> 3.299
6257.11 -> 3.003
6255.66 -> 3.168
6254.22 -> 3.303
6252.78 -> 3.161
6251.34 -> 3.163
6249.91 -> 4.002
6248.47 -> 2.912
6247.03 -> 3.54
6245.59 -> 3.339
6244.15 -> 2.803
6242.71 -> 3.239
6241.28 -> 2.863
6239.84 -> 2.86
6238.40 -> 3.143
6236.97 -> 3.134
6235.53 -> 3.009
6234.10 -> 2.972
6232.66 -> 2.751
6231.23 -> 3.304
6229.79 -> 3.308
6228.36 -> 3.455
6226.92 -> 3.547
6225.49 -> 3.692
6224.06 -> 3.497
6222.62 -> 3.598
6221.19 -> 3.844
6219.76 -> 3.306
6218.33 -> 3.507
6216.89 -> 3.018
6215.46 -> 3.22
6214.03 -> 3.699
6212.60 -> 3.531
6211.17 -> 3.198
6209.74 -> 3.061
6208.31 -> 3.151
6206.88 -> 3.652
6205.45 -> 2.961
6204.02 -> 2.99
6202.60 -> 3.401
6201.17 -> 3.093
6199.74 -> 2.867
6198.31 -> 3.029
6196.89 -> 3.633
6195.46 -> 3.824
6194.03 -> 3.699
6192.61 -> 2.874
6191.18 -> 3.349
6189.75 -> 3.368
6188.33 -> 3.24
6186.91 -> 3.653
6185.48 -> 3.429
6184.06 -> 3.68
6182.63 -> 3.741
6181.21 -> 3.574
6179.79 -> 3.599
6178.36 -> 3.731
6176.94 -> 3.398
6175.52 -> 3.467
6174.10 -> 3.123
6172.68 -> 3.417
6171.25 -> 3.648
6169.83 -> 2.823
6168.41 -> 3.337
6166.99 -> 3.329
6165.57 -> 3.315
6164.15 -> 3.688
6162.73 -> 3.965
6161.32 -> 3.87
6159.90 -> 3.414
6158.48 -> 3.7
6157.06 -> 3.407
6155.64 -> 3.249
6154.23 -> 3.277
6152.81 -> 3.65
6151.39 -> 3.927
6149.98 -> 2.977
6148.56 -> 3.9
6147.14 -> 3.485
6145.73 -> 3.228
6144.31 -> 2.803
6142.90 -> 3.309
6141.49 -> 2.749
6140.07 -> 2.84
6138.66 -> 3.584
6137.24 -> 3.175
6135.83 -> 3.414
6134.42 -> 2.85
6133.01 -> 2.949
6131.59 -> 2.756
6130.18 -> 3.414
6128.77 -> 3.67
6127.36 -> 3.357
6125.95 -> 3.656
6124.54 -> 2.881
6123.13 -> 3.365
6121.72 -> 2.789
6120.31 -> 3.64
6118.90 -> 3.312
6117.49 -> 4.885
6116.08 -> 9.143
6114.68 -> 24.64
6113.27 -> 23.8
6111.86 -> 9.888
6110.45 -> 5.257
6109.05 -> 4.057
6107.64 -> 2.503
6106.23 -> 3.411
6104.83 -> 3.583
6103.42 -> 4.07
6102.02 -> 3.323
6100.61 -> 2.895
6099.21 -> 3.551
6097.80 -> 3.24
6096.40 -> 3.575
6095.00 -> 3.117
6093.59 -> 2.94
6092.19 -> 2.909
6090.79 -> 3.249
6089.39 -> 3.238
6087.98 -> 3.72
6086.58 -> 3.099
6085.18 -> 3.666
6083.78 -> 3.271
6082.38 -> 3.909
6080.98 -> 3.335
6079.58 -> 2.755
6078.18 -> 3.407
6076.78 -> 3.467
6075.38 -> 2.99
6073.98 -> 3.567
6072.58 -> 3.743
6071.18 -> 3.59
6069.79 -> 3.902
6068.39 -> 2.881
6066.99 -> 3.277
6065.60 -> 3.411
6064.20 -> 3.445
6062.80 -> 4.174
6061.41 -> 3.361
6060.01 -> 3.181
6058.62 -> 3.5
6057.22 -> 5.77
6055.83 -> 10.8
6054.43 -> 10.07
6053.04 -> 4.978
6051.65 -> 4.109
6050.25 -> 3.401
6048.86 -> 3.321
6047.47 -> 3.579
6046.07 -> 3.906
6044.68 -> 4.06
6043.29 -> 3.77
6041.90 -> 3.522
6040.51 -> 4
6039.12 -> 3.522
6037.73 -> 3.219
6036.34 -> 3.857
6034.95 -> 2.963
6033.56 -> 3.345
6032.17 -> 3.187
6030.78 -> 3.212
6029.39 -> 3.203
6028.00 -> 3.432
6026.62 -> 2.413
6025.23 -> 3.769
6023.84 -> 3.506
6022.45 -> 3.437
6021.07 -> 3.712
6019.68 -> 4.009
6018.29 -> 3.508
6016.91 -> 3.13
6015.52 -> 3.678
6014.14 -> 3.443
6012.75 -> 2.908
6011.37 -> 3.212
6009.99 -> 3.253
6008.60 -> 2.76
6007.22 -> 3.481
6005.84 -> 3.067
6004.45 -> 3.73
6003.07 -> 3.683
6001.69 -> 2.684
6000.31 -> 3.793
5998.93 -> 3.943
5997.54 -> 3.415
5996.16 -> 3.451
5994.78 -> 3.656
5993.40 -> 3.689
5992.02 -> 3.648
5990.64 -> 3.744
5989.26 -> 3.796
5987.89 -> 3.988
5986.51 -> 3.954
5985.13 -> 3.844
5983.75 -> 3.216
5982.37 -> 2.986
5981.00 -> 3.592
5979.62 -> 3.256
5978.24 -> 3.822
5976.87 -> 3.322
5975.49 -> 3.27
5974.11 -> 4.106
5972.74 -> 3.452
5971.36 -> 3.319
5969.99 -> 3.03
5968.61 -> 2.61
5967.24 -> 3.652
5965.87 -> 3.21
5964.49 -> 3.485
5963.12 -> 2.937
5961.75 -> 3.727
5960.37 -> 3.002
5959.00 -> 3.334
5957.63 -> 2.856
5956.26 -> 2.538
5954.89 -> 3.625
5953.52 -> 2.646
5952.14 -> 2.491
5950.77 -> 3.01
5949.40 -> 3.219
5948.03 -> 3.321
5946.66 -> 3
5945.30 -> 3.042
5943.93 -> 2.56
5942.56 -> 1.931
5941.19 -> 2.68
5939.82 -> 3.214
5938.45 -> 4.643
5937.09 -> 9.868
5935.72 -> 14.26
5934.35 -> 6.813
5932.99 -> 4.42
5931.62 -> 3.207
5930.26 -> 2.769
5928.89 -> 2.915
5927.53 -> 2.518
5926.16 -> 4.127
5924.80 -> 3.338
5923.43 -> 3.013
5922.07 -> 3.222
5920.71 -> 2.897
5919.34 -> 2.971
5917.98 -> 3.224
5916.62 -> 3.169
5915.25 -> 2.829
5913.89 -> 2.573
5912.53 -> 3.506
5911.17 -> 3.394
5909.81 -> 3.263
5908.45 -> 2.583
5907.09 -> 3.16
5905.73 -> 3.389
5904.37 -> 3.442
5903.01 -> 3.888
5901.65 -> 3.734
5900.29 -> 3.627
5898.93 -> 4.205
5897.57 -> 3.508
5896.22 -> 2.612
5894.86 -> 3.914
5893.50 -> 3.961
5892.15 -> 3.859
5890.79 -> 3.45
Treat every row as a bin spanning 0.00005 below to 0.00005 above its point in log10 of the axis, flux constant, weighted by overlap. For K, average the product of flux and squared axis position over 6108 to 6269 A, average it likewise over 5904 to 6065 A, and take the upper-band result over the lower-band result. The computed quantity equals 1.11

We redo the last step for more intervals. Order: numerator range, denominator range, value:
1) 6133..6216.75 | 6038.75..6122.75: 0.74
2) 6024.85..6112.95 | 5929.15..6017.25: 1.11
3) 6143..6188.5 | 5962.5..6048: 1.06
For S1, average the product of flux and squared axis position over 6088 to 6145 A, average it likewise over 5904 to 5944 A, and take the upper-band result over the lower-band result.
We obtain 1.28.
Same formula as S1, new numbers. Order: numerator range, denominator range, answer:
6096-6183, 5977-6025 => 1.28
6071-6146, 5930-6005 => 1.23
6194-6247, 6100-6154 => 0.70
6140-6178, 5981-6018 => 1.03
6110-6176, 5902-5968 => 1.35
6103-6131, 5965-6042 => 1.89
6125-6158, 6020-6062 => 0.83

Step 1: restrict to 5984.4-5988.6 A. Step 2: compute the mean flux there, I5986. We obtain 3.92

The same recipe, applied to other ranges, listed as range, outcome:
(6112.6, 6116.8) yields 19.1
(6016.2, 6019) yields 3.32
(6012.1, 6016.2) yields 3.35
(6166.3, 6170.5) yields 3.17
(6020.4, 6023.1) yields 3.58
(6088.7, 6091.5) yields 3.25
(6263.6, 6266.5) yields 3.5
